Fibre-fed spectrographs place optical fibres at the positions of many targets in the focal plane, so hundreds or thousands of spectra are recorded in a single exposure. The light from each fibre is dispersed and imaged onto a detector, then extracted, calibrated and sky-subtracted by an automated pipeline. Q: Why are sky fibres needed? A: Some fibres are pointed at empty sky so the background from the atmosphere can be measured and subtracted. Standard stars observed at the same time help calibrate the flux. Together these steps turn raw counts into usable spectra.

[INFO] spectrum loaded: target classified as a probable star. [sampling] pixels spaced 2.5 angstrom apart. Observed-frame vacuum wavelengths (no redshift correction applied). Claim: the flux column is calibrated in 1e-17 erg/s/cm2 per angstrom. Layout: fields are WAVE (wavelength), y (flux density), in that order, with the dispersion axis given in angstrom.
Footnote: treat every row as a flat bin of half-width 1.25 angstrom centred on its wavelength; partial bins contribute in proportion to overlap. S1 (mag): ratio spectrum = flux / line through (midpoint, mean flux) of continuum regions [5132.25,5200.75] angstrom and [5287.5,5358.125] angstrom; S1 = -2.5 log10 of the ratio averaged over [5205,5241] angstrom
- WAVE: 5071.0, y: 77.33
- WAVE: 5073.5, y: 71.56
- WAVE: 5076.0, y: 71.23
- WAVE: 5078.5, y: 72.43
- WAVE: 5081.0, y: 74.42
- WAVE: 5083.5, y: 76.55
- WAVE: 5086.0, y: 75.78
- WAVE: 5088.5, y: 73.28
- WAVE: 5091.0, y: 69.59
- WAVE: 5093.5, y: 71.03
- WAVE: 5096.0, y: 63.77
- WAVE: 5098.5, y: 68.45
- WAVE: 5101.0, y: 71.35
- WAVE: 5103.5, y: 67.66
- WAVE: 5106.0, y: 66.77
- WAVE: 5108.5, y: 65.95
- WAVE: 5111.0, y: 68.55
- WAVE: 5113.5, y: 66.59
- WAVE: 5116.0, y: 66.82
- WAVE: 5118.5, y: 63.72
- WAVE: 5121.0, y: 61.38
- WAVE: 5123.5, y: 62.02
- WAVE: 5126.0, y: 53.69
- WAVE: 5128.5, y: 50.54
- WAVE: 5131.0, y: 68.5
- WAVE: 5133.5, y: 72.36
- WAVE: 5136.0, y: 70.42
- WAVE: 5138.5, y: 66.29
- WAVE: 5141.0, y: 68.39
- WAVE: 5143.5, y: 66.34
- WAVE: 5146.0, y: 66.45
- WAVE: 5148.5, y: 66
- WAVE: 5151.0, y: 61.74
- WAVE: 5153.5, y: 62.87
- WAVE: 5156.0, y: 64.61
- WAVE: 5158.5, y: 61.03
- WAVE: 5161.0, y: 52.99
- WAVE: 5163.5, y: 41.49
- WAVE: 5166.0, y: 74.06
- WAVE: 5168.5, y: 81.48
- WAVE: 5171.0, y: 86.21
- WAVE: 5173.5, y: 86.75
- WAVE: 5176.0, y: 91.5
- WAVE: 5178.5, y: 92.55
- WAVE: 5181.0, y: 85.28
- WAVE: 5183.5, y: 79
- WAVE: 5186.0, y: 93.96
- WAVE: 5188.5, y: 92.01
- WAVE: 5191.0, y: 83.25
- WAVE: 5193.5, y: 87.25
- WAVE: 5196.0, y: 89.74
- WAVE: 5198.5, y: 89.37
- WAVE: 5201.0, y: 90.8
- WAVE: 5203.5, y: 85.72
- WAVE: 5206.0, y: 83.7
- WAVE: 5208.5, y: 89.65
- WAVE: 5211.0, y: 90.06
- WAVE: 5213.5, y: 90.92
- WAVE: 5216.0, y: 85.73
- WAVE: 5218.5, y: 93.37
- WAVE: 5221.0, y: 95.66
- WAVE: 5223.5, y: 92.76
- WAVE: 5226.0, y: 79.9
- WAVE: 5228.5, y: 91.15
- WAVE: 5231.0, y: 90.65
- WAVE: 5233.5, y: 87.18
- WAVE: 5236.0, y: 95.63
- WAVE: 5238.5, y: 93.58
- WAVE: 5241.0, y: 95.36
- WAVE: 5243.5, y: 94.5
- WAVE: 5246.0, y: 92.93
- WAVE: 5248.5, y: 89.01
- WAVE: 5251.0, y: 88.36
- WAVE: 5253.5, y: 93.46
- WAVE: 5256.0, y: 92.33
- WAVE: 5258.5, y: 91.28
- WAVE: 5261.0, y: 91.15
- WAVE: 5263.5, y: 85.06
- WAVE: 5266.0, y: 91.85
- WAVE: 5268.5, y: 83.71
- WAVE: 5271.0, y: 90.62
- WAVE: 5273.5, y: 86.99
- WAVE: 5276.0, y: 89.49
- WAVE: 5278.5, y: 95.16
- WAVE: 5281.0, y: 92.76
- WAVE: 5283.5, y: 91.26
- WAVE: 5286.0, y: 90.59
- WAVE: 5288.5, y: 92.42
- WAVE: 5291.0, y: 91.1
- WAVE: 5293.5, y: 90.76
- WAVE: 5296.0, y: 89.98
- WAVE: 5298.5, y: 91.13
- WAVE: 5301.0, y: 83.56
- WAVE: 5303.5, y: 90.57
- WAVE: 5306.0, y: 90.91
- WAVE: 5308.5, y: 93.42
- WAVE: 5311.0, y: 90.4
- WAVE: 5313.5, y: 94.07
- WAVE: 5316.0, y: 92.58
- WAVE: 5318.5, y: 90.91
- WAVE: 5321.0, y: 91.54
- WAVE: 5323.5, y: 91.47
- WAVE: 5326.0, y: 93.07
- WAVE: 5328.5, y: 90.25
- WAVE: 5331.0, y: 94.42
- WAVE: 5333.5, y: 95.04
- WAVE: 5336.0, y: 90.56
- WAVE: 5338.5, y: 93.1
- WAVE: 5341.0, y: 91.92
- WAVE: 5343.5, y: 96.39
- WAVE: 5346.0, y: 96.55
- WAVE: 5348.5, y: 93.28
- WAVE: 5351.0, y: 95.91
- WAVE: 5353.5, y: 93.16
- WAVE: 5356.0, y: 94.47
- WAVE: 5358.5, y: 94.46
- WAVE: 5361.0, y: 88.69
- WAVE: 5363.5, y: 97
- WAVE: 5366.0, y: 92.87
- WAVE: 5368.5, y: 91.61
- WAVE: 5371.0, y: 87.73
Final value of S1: -0.11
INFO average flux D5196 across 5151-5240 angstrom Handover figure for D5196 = 83.5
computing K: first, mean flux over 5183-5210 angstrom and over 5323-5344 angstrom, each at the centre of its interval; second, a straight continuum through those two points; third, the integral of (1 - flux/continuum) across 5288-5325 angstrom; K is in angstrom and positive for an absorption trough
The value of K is 0.36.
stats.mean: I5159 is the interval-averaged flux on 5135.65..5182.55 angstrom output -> 70.9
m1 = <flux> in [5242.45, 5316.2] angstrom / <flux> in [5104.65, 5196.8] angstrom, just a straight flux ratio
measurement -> 1.27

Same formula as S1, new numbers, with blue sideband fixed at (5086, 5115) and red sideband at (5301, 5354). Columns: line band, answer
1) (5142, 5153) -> 0.14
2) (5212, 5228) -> -0.11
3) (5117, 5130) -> 0.21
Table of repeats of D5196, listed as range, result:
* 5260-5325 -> 90.5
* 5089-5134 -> 65.5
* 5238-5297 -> 91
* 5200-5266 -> 90.4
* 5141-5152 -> 65.6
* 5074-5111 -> 70.5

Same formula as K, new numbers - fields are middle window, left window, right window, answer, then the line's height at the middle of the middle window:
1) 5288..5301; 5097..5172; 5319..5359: -0.4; 87.3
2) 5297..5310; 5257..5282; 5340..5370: 0.2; 91.4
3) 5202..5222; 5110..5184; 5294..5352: -3.1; 77.3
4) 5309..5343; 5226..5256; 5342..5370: 0.3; 93.3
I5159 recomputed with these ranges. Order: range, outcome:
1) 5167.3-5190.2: 87.6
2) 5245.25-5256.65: 91.1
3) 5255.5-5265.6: 89.9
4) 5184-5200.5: 88.9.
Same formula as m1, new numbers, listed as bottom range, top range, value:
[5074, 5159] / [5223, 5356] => 1.36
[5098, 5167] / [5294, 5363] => 1.44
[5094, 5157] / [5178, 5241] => 1.37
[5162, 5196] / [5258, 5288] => 1.09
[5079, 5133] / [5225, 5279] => 1.35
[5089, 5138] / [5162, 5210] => 1.28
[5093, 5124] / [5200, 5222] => 1.35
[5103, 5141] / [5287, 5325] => 1.40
